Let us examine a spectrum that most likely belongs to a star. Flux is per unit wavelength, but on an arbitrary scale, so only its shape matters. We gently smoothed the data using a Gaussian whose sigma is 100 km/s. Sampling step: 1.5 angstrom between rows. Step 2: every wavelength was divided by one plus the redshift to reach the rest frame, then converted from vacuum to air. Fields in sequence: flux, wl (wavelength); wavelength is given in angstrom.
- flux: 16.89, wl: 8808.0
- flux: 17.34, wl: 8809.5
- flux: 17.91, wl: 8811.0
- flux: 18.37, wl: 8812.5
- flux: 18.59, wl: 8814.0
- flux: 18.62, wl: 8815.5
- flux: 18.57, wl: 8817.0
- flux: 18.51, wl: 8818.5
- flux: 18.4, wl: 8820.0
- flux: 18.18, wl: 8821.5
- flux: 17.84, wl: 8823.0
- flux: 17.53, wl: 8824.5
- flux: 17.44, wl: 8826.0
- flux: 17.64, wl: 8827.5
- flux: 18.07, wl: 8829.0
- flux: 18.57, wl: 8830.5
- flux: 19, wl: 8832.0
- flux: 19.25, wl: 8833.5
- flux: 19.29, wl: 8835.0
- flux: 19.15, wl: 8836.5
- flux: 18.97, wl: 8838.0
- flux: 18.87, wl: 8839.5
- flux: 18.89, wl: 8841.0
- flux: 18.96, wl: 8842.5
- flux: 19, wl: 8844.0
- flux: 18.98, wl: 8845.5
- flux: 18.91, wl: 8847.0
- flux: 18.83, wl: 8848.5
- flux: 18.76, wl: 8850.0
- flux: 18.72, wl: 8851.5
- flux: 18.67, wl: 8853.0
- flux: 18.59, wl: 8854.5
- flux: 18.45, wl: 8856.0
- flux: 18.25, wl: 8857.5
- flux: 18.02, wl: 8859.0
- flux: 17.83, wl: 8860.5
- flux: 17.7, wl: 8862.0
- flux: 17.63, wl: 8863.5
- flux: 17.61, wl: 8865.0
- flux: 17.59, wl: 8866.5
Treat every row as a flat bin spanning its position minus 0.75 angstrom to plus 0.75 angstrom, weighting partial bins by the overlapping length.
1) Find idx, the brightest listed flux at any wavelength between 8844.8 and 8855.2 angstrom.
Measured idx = 18.98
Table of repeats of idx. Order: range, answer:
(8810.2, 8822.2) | 18.62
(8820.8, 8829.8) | 18.18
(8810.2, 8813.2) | 18.37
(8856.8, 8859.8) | 18.25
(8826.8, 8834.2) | 19.25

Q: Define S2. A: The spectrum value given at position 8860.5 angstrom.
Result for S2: 17.83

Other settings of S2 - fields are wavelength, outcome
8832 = 19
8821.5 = 18.18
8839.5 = 18.87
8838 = 18.97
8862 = 17.7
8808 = 16.89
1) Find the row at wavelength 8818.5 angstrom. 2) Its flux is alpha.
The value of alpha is 18.51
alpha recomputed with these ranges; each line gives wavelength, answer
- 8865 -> 17.61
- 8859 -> 18.02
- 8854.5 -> 18.59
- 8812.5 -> 18.37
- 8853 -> 18.67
